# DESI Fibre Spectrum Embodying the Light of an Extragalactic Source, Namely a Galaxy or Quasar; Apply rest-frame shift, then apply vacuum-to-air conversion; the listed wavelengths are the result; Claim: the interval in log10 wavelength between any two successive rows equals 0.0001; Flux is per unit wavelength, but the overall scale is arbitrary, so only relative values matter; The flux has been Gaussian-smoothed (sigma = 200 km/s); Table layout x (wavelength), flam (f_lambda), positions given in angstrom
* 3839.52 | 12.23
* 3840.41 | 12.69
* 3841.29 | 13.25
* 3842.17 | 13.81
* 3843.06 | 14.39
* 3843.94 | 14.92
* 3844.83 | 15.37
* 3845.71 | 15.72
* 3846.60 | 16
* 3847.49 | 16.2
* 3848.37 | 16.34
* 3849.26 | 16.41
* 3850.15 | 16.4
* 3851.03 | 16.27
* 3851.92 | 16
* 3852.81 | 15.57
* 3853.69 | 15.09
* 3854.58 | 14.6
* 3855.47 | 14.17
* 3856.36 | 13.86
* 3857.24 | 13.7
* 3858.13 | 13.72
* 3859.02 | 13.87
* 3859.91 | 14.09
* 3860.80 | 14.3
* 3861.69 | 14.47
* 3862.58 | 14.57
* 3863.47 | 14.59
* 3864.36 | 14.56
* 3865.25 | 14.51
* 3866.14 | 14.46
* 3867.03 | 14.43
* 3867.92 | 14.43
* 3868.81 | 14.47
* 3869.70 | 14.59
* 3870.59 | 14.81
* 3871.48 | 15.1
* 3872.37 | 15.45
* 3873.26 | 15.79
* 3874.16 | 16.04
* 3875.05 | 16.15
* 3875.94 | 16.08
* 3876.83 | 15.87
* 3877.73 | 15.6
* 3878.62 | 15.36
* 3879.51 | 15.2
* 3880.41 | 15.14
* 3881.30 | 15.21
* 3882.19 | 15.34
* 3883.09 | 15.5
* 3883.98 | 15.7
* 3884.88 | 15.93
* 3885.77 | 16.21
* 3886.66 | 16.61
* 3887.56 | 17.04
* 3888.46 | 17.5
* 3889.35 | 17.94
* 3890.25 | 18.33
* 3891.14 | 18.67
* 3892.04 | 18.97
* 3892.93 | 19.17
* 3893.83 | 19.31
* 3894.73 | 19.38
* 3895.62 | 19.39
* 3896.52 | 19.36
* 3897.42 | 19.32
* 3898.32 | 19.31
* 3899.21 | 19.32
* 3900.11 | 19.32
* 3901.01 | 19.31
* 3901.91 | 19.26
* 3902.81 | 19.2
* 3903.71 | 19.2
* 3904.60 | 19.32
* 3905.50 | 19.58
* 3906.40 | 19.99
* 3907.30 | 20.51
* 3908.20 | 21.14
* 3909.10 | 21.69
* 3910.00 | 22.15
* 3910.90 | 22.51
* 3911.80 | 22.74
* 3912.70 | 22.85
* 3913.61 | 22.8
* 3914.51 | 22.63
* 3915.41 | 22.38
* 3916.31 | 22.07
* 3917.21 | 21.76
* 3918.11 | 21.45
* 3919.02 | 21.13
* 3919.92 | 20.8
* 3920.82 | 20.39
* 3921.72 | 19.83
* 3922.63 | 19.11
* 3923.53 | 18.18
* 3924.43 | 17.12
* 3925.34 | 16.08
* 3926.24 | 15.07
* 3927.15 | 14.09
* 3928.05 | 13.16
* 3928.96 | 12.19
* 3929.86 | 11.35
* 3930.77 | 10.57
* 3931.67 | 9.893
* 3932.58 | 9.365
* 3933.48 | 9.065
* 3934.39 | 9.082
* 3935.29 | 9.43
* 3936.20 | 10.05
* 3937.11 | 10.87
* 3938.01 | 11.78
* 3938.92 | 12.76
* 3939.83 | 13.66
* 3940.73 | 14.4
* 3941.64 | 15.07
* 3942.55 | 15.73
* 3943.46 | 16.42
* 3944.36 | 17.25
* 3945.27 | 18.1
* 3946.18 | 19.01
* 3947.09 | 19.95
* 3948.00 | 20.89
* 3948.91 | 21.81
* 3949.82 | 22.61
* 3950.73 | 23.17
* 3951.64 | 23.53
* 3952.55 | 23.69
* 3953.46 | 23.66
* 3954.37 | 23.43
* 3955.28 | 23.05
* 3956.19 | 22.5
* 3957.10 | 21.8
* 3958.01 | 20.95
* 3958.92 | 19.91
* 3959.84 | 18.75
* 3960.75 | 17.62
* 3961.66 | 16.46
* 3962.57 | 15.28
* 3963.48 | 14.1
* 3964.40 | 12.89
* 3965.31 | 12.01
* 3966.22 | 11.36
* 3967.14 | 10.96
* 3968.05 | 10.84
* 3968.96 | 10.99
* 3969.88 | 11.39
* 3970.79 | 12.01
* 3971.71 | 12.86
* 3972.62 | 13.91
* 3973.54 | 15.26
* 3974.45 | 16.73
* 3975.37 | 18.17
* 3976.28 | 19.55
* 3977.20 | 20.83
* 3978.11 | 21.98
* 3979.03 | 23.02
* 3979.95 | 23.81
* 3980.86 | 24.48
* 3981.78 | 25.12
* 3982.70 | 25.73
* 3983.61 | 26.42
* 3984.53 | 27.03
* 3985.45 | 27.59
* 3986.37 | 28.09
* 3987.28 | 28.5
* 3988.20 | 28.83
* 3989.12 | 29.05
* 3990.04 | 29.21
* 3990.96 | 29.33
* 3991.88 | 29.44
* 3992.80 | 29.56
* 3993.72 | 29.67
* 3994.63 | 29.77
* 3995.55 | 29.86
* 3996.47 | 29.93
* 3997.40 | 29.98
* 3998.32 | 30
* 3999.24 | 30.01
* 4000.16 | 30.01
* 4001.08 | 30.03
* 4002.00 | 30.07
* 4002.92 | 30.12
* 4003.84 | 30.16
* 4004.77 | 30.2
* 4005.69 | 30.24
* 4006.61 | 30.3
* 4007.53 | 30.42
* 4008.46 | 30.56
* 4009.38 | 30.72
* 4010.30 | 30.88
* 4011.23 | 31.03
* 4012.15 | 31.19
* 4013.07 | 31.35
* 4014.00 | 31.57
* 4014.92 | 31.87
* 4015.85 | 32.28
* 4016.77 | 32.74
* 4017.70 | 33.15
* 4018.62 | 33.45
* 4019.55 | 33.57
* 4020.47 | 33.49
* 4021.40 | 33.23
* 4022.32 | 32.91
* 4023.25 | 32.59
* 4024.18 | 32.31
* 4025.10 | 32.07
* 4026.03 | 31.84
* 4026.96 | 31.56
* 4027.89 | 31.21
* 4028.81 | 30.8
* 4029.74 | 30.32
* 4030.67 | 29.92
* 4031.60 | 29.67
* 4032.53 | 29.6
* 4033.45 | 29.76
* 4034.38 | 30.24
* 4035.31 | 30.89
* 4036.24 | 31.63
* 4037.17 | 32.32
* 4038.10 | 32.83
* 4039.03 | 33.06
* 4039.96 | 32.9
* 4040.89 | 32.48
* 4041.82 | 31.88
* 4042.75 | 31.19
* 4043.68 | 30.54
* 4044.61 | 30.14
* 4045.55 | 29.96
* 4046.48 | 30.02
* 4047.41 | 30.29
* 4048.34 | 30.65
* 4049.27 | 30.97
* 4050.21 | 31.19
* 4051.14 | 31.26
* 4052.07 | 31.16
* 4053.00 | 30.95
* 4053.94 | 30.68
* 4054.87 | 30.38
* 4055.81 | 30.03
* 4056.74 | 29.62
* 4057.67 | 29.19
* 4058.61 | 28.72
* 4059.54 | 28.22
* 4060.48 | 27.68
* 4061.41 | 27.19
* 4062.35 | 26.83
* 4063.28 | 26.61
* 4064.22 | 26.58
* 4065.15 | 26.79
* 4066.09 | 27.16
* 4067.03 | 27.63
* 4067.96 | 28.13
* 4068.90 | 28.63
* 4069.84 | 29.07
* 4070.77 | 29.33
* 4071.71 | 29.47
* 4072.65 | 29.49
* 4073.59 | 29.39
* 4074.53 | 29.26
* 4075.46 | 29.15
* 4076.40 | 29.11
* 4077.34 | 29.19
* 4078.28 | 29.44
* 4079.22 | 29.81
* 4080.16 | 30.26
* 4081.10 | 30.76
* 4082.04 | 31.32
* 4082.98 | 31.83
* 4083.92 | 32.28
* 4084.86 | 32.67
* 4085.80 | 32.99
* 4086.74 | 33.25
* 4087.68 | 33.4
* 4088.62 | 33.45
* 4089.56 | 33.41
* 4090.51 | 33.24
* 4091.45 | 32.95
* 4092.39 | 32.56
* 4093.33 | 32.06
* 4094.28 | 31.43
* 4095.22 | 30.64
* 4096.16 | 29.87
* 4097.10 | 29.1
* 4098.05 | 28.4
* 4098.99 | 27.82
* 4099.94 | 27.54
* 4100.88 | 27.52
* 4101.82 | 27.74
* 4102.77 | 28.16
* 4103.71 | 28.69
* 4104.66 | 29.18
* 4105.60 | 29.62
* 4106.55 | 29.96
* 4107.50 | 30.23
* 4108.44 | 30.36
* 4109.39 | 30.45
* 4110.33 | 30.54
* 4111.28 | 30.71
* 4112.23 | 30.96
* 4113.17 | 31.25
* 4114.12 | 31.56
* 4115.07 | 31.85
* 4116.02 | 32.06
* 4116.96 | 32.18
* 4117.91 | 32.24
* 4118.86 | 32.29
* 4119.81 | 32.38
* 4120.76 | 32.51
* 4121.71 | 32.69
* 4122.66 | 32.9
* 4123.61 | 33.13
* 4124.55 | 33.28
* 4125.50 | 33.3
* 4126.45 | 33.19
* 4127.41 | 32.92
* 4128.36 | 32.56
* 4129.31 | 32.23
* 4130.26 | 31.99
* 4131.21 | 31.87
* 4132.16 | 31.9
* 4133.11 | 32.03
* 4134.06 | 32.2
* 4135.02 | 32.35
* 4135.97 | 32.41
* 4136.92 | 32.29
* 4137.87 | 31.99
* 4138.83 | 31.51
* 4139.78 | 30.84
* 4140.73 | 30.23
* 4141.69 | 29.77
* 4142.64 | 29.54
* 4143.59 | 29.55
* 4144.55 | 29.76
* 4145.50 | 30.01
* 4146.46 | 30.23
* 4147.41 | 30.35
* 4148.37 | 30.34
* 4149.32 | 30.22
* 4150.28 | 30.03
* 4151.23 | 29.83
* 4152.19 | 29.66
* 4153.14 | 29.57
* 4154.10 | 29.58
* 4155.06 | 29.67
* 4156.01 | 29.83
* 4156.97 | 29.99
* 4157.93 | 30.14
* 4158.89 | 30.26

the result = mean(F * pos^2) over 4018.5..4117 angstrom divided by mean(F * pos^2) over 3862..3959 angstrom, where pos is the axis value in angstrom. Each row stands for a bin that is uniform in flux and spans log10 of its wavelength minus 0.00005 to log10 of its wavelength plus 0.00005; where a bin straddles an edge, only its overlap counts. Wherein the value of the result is 1.88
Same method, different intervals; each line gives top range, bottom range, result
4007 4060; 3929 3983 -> 1.94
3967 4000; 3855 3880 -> 1.69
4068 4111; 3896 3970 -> 1.86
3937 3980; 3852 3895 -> 1.16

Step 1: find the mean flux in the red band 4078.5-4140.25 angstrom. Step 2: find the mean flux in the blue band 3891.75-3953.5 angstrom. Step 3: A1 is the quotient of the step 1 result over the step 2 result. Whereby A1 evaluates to 1.7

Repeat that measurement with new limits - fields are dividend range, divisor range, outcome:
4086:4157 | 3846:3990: 1.76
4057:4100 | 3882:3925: 1.53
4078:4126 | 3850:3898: 1.96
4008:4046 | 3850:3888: 2.09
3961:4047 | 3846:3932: 1.58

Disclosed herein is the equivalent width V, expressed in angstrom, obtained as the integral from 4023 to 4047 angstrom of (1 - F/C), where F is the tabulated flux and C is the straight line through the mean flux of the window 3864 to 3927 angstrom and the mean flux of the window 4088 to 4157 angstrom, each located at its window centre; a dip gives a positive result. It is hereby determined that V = -4.77 angstrom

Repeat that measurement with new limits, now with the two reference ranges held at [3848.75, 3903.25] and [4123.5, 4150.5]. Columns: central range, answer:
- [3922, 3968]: 9.4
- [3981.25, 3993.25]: -2.8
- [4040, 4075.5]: -3.5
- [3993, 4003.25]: -2.9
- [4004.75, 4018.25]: -4.0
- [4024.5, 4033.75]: -2.0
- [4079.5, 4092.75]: -1.8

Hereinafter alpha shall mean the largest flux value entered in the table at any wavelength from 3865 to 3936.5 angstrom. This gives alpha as 22.85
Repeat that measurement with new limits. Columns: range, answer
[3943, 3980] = 23.81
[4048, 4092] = 33.45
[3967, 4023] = 33.57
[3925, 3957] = 23.69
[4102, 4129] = 33.3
